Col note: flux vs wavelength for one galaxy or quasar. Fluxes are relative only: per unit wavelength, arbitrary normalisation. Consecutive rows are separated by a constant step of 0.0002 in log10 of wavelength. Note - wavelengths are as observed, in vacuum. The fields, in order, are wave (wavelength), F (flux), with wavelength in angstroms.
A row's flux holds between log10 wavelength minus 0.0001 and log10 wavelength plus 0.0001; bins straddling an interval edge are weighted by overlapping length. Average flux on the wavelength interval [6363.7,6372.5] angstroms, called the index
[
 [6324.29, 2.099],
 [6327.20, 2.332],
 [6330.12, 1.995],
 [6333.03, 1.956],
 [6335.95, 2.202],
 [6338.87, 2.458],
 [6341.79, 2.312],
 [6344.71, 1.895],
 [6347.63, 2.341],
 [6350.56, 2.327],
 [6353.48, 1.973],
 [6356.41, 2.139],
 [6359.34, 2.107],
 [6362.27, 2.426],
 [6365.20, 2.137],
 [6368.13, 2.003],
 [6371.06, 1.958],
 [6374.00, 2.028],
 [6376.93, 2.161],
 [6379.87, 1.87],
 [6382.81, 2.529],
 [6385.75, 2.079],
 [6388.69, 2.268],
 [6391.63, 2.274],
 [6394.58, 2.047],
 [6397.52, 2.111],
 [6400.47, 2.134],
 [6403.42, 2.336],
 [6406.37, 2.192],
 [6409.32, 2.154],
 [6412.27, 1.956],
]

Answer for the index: 2.04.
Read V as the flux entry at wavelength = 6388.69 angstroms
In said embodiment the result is 2.268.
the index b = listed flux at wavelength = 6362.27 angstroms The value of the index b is 2.426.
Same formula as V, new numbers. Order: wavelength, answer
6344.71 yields 1.895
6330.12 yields 1.995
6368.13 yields 2.003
